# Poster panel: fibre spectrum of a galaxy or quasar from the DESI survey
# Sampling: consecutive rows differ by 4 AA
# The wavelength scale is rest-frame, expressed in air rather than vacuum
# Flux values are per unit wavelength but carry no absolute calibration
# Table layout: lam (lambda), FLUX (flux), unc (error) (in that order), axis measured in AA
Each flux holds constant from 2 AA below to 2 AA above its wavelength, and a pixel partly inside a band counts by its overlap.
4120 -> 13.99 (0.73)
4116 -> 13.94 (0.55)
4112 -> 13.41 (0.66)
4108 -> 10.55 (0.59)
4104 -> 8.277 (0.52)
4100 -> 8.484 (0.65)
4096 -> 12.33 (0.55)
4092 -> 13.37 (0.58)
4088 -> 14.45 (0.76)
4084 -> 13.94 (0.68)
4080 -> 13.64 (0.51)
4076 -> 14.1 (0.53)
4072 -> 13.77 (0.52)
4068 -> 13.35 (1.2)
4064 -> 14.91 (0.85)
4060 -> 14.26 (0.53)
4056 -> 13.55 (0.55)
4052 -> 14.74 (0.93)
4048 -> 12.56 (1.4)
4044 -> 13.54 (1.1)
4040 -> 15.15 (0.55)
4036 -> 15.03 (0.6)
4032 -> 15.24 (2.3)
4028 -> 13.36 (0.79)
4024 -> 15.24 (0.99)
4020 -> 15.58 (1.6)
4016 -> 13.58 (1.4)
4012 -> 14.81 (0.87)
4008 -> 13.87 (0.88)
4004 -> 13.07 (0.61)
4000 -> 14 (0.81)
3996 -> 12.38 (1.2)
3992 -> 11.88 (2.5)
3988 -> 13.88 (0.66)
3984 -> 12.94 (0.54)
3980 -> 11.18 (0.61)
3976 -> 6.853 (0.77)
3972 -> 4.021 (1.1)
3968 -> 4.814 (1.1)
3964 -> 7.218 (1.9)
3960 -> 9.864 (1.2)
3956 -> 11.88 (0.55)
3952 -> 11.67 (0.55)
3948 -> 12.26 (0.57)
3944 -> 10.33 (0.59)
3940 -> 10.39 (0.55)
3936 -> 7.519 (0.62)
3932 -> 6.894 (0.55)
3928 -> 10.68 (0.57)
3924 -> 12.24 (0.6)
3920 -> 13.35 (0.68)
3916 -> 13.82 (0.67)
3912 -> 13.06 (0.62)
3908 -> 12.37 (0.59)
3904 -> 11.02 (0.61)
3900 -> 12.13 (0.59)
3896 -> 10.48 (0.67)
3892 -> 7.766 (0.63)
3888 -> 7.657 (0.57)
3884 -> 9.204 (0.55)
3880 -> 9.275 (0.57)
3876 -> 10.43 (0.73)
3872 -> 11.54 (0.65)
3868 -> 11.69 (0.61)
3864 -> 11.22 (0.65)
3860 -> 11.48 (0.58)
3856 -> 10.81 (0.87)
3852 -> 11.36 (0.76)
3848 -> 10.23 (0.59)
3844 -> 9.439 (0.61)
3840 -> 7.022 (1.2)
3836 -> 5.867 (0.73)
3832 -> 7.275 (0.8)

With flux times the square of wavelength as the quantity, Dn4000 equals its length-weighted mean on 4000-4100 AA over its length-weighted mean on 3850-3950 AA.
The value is 1.40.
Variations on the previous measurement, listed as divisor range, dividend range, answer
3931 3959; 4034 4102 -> 1.41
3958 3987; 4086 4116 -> 1.50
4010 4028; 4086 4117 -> 0.84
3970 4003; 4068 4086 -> 1.32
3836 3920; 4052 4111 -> 1.35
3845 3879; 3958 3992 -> 0.87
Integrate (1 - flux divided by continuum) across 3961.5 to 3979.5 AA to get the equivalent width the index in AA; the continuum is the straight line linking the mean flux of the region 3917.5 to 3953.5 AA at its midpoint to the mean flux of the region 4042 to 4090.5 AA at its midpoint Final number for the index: 8.2 AA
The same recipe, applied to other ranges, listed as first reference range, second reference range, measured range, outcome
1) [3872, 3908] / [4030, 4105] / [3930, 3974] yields 9.3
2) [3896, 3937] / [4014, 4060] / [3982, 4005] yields 0.4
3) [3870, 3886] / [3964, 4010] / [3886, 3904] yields 0.9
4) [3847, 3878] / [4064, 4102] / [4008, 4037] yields -4.7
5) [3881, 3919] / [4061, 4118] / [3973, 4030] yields -4.7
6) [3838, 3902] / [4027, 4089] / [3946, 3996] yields 9.3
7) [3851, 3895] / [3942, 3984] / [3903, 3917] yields -4.0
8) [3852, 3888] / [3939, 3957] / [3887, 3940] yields 1.2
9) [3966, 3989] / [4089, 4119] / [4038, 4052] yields -4.9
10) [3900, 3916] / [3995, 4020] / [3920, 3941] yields 4.7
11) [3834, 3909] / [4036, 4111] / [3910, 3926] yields -3.6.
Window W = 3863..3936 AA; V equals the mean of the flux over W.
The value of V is 10.7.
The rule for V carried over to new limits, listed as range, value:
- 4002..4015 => 13.9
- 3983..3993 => 13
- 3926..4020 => 10.8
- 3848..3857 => 10.9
